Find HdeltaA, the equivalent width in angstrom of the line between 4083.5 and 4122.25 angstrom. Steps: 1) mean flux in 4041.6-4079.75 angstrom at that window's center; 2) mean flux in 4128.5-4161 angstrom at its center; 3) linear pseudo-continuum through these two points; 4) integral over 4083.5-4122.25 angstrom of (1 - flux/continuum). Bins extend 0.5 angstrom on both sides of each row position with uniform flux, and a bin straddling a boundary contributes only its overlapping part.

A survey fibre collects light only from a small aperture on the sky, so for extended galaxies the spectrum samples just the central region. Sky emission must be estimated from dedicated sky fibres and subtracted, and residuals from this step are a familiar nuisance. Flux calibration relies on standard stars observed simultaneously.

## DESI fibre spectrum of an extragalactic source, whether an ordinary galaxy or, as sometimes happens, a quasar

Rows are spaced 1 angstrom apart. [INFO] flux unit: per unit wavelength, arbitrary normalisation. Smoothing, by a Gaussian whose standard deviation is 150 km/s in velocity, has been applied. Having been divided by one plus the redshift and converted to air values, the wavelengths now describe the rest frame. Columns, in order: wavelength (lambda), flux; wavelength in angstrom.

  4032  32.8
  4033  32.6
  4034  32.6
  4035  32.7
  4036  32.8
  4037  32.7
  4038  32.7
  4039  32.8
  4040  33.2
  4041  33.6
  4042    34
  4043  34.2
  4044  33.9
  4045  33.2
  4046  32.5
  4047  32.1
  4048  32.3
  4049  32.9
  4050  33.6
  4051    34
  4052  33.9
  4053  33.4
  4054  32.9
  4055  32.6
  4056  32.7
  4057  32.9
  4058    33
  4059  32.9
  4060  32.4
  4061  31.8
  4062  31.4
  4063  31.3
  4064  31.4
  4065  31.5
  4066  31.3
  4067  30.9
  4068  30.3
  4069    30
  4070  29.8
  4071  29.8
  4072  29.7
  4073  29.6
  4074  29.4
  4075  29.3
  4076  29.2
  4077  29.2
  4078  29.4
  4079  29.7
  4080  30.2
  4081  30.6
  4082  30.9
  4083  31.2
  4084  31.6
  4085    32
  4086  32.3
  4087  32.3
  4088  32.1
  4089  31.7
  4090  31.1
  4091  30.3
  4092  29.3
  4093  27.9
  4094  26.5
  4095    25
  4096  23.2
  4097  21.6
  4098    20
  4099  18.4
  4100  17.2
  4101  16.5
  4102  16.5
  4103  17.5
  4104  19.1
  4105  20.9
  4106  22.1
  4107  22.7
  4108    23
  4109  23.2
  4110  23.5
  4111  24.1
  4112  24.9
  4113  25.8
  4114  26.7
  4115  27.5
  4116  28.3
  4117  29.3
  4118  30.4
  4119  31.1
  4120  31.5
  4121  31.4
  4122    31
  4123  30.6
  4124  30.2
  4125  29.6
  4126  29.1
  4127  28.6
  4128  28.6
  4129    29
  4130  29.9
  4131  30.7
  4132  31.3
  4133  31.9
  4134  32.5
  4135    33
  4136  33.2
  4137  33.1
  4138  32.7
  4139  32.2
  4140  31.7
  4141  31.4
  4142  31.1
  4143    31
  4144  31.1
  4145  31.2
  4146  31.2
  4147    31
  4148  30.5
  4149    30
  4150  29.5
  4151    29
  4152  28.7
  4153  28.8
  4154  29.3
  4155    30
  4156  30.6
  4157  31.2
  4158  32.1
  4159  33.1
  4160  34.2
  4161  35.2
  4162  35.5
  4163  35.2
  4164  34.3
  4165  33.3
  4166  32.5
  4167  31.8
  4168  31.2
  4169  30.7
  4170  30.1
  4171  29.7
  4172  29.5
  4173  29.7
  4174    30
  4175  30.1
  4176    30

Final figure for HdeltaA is 6.9 angstrom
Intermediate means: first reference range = 31.7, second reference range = 31.2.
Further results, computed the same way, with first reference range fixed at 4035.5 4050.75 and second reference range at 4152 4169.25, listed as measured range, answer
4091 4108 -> 5.65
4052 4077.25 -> 1.33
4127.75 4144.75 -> 0.49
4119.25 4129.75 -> 0.81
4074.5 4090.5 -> 0.98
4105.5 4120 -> 2.89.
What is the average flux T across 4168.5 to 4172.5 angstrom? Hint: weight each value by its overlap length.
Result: 30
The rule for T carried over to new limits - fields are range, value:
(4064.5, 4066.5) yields 31.4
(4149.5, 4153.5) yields 29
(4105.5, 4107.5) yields 22.4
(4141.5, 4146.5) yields 31.1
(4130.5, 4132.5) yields 31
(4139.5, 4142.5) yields 31.4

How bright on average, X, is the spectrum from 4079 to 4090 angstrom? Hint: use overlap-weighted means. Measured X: 31.4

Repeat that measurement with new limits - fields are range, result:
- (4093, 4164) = 28.3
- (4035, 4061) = 33.1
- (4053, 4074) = 31.4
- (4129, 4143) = 31.8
